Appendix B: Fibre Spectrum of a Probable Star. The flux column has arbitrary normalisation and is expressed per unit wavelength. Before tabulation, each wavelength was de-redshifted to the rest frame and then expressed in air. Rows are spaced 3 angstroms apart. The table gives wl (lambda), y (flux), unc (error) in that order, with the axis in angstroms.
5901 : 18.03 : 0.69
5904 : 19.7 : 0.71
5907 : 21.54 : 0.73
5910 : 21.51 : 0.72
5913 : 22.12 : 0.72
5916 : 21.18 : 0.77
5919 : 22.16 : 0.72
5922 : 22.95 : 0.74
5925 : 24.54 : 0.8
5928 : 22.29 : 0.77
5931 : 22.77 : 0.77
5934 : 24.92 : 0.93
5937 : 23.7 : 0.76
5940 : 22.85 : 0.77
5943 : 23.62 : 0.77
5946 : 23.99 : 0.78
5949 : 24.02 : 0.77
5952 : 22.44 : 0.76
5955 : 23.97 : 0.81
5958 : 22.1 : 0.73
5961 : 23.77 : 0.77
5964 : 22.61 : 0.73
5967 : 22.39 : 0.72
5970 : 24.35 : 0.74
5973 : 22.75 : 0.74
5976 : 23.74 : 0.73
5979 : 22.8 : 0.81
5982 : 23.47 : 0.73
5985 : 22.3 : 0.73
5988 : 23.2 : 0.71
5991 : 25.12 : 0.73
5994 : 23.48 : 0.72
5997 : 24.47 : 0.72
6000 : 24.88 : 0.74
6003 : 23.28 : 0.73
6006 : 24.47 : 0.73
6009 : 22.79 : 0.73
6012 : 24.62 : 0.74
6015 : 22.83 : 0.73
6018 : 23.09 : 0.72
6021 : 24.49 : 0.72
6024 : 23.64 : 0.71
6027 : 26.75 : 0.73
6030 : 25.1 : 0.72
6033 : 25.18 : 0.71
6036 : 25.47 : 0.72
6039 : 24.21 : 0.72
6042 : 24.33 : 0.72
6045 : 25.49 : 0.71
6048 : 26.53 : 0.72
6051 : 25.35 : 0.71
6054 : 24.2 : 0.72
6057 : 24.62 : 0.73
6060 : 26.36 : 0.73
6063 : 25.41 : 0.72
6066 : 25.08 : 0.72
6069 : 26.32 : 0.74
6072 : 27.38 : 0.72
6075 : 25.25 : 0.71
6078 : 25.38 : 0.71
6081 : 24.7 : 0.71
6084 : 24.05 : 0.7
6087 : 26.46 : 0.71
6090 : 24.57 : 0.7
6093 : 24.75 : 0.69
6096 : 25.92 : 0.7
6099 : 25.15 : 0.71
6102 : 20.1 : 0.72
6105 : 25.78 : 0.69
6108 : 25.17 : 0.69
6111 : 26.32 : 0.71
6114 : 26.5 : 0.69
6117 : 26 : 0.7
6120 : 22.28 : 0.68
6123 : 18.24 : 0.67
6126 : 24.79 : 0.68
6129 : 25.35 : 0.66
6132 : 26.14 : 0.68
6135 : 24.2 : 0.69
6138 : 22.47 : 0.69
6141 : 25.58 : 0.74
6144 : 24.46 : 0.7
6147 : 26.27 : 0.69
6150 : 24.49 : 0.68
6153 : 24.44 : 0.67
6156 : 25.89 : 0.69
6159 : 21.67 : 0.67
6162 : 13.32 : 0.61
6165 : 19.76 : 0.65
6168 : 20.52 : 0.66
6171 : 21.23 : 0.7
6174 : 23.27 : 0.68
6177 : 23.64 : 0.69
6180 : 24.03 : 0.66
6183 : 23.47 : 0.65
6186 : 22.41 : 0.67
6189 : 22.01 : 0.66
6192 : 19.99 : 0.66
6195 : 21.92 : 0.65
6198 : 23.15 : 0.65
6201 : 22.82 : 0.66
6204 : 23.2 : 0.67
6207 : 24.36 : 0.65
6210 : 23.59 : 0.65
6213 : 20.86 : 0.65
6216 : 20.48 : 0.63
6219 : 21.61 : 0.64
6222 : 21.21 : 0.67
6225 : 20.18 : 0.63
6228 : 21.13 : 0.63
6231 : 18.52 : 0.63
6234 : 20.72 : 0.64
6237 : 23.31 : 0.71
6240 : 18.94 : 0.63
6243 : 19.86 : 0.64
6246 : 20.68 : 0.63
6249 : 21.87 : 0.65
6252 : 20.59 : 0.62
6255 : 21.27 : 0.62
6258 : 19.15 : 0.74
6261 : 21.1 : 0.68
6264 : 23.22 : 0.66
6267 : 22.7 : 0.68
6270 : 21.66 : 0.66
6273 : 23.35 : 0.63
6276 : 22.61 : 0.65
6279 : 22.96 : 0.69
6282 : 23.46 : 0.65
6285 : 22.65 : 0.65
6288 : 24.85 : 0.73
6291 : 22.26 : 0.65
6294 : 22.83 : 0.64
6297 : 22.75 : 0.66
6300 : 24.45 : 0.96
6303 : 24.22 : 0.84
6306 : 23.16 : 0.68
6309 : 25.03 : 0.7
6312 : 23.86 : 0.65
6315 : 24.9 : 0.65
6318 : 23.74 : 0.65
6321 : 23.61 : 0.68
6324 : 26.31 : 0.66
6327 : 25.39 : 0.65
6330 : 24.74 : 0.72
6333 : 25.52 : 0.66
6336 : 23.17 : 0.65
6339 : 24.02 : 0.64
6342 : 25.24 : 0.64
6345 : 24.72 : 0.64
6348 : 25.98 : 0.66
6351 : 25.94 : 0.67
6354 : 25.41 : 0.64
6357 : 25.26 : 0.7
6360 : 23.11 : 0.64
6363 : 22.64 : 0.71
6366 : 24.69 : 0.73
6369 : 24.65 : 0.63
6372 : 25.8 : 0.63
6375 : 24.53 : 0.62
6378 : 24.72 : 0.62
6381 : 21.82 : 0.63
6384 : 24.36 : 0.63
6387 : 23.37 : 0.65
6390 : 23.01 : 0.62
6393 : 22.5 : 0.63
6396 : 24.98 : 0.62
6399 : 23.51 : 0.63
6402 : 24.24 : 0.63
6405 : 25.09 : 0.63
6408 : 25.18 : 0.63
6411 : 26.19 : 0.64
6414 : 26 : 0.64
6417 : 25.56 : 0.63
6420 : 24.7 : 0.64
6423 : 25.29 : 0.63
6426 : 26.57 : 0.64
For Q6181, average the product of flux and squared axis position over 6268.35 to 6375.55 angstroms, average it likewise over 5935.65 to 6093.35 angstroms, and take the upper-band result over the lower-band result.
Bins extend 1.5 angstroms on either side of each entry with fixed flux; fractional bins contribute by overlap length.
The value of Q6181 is 1.1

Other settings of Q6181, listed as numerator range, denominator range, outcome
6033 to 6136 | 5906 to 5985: 1.13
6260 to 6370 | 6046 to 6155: 1.03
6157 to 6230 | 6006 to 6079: 0.91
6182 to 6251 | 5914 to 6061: 0.97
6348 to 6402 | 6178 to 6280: 1.17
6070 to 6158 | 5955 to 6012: 1.10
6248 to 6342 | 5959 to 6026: 1.09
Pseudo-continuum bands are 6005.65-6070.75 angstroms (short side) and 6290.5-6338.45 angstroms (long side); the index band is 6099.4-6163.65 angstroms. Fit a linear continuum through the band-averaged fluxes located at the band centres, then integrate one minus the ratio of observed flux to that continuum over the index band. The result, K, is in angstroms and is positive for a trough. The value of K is 2.1 angstroms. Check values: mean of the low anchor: 24.8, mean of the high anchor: 24.2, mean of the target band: 23.8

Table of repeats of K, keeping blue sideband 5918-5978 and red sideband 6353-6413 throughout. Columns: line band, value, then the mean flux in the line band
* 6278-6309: 0.8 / 23.4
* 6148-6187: 2.6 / 22.2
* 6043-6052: -0.8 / 25.7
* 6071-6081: -0.9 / 25.7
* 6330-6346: -0.3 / 24.5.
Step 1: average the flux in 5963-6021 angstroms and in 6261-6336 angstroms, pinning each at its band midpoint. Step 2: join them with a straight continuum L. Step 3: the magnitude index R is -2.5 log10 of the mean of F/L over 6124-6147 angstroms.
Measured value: -0.05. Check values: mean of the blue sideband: 23.5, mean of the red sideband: 23.7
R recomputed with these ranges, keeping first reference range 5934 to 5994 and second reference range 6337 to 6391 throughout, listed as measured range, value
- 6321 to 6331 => -0.04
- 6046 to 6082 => -0.09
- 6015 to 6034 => -0.05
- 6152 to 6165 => 0.14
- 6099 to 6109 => 0.00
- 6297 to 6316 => 0.01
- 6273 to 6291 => 0.04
